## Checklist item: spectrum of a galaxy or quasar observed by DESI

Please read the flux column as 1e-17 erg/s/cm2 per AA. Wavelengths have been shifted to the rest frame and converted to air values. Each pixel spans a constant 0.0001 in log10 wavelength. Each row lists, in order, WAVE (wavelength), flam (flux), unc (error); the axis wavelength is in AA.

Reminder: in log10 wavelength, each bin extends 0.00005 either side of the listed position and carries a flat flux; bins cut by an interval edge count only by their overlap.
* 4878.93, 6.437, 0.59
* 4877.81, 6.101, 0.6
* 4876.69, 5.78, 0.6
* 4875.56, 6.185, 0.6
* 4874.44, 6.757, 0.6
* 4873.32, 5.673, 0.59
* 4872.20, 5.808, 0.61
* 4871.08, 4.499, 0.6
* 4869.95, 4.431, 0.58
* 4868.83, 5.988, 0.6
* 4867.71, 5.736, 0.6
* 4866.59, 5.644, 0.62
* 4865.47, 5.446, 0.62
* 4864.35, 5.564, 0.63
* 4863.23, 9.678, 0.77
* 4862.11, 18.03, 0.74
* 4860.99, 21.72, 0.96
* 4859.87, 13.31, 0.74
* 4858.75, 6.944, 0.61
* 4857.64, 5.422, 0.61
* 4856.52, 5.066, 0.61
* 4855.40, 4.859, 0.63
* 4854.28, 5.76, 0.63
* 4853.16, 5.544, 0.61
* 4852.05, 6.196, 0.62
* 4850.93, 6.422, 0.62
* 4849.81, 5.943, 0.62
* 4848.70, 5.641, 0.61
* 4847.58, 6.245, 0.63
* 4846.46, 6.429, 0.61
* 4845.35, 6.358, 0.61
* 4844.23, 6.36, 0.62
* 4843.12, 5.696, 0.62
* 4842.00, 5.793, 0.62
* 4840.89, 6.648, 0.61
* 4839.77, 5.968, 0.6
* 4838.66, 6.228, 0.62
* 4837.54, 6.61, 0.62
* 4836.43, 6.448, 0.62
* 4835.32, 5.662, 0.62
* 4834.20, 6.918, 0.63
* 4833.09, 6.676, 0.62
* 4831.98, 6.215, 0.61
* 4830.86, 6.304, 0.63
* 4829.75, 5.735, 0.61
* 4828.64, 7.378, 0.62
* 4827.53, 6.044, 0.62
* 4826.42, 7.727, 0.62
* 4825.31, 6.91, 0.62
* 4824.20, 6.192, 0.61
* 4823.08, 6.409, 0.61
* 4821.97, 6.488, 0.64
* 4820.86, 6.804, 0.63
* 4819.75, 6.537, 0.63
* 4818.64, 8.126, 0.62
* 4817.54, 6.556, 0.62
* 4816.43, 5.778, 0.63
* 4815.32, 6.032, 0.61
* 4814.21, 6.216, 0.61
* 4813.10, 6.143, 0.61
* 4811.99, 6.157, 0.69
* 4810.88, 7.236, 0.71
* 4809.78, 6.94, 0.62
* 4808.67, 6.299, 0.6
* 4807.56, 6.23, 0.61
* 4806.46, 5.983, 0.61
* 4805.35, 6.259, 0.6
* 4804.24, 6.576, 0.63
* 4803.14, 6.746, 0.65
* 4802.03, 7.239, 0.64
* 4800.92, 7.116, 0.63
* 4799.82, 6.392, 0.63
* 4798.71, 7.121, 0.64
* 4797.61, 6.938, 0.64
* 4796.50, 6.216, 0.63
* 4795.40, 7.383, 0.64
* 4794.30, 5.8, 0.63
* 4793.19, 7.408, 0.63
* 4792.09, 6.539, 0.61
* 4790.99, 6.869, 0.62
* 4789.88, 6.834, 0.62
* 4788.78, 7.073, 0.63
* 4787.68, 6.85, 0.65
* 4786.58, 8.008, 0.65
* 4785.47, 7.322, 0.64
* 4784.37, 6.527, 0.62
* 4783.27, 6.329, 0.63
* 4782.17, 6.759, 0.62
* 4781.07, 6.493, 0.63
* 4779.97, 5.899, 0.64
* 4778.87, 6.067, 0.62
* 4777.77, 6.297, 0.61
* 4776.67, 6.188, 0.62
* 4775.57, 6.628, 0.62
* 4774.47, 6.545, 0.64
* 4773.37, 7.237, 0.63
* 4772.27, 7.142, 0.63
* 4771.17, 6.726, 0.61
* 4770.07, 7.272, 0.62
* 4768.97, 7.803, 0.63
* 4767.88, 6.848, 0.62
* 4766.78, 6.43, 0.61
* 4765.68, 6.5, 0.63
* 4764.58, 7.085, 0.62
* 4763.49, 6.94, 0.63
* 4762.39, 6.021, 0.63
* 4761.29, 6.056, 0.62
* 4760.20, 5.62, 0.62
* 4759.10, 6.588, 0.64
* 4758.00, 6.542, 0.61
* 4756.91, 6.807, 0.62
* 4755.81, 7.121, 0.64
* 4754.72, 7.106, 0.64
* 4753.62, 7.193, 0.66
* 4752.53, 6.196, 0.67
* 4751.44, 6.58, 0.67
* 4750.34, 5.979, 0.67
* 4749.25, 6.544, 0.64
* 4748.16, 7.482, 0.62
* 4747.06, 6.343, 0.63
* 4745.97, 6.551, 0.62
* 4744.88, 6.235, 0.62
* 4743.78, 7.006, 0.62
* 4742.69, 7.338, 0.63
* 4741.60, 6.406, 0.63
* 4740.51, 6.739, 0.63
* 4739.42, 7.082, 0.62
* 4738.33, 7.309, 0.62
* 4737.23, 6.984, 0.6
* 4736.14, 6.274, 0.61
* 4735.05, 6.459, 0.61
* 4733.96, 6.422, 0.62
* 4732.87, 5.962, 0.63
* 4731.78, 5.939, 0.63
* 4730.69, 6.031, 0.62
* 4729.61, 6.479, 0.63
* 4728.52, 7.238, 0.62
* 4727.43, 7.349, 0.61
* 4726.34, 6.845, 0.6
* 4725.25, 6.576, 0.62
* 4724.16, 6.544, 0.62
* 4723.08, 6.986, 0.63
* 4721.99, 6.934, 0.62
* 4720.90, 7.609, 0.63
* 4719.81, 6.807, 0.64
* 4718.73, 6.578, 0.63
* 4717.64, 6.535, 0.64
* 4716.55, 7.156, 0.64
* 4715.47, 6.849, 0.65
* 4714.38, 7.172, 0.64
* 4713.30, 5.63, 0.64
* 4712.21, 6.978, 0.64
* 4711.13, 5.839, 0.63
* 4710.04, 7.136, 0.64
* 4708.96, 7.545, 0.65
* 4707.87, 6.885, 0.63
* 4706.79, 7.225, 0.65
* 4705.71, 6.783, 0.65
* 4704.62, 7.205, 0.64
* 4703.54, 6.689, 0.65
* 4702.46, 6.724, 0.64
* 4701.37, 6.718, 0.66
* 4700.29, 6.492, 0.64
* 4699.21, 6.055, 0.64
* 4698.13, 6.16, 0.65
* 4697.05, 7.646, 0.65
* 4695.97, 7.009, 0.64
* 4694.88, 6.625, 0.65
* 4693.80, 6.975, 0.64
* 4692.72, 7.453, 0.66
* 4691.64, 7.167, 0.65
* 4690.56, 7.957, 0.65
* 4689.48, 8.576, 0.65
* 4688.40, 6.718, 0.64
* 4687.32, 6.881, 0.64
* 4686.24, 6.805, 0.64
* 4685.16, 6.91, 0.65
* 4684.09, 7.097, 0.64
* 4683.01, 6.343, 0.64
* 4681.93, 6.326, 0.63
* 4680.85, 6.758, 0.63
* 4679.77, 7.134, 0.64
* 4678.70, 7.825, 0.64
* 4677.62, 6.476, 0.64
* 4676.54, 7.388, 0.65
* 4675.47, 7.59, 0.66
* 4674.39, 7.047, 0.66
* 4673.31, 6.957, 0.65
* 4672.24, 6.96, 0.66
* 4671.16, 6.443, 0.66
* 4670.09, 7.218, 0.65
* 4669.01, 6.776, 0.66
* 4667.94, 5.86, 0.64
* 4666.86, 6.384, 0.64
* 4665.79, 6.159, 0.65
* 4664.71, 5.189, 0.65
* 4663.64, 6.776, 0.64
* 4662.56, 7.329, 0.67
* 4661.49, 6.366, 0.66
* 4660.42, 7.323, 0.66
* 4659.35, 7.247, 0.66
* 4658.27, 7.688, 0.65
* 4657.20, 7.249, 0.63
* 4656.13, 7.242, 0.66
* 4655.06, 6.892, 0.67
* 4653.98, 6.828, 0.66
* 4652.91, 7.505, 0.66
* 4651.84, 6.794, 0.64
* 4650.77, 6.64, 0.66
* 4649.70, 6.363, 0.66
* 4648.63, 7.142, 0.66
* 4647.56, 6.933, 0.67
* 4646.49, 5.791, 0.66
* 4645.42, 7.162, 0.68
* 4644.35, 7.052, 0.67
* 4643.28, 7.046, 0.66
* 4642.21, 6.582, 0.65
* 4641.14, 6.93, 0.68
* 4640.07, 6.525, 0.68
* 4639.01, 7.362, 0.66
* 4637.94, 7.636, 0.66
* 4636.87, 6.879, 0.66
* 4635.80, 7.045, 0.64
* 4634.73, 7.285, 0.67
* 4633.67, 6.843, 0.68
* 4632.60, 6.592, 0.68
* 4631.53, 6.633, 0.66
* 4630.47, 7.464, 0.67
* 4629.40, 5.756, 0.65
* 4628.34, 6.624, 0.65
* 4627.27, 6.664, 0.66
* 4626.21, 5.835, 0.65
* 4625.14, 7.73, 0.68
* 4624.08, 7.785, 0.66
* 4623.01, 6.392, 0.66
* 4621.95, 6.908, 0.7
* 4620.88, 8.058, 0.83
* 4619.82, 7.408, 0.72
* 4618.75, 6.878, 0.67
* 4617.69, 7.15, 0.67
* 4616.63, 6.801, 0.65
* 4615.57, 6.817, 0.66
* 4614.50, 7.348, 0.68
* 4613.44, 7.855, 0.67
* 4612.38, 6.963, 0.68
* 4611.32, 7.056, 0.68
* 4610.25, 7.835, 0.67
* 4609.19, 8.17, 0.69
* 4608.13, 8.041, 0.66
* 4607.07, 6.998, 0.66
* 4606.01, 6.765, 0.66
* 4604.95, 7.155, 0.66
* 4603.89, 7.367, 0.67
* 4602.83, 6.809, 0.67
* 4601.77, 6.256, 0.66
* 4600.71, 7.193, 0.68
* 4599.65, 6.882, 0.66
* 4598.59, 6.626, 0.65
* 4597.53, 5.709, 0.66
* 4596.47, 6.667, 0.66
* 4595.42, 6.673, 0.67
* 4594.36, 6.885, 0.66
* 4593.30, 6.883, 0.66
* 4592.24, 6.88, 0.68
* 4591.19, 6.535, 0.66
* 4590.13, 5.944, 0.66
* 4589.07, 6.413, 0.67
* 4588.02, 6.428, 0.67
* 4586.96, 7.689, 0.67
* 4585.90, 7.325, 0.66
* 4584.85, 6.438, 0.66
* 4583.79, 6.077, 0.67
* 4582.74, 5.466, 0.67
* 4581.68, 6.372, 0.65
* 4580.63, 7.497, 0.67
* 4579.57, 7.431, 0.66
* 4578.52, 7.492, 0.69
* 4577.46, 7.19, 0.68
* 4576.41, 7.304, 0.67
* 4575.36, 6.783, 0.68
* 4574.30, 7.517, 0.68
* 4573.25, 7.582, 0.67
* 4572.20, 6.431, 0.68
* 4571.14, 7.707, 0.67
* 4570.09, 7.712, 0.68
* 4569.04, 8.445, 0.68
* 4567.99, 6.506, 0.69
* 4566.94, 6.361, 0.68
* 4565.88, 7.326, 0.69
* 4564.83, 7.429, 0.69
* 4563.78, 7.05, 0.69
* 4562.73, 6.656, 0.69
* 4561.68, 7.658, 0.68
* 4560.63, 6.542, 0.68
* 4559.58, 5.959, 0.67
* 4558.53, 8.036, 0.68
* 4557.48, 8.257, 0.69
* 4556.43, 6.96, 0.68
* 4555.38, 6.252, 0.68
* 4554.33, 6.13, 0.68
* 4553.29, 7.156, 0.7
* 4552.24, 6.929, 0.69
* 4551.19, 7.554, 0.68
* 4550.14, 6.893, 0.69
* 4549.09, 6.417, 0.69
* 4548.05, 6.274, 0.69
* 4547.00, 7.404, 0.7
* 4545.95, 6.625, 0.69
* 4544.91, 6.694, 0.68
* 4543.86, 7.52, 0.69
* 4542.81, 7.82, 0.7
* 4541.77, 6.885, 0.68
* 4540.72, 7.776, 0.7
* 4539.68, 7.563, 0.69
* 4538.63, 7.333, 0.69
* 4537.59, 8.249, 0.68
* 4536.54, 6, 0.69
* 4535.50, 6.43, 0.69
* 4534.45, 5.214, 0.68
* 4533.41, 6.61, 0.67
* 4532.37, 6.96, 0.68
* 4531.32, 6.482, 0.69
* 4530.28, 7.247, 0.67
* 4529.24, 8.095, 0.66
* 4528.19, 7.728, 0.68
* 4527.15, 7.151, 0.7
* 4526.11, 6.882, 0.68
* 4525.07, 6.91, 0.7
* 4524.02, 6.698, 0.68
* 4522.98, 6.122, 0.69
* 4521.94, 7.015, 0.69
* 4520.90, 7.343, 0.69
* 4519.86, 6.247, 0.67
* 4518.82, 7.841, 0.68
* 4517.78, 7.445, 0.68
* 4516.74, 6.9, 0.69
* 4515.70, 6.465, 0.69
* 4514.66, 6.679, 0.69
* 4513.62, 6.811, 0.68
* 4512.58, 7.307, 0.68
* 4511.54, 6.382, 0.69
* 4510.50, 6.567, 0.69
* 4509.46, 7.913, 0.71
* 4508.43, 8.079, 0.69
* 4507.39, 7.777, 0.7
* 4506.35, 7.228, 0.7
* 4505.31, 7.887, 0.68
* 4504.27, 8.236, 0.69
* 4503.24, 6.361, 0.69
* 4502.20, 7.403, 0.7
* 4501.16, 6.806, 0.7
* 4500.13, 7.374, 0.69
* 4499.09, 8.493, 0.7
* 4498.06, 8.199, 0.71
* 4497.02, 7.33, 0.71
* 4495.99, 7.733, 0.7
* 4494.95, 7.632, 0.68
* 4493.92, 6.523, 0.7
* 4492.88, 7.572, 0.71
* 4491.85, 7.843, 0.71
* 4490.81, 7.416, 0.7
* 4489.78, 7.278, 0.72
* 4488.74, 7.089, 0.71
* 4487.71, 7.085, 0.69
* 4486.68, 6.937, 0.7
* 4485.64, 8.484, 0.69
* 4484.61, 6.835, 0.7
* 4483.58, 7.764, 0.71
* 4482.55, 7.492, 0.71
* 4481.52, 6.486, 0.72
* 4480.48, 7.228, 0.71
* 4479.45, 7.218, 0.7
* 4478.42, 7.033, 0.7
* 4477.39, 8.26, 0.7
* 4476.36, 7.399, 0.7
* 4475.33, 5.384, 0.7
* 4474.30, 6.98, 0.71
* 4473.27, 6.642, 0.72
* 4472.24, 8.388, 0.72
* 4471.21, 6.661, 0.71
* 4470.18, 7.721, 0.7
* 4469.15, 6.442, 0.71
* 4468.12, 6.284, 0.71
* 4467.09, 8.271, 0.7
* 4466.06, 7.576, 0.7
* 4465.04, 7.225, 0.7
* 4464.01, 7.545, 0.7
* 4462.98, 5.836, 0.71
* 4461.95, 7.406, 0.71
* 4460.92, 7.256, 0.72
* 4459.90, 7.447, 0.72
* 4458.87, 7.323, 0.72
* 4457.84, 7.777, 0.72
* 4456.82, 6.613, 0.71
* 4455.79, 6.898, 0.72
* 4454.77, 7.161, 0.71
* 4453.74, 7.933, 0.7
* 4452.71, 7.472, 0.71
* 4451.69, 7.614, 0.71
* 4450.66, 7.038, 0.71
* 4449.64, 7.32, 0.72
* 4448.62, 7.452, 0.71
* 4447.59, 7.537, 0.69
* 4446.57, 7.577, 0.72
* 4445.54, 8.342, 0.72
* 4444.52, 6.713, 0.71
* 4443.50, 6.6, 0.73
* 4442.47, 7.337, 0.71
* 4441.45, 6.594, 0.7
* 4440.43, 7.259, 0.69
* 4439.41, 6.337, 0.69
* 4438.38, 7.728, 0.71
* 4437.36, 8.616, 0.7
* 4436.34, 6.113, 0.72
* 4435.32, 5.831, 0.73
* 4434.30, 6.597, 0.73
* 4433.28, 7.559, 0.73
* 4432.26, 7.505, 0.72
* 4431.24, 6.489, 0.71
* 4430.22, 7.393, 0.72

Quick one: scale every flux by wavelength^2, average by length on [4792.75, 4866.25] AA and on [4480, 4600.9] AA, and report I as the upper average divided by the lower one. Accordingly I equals 1.11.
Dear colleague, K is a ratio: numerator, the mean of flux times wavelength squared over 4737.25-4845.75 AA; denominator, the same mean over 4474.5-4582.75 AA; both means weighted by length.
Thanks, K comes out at 1.0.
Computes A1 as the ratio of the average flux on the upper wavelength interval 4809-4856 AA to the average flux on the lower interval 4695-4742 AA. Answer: 0.9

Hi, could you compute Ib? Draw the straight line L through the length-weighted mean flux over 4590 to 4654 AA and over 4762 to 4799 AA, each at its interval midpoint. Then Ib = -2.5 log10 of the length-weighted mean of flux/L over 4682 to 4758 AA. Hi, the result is 0.005 mag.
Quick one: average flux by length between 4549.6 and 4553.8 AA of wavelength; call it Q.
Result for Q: 7.12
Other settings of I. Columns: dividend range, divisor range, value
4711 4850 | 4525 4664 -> 1.02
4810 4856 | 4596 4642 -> 0.99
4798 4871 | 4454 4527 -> 1.10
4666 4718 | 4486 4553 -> 1.04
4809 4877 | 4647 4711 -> 1.05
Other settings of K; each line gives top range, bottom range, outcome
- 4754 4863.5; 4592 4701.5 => 1.06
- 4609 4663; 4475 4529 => 1.03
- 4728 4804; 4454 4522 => 1.04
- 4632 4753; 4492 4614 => 1.03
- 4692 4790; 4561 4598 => 1.04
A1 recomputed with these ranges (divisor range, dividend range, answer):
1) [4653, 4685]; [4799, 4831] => 0.96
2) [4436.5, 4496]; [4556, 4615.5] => 0.97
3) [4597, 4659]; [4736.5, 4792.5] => 0.96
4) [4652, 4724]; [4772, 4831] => 0.96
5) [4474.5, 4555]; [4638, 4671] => 0.95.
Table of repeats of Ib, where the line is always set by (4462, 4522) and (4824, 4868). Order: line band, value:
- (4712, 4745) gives 0.07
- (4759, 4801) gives 0.07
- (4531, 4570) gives 0.04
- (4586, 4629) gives 0.03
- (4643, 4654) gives 0.05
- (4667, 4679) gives 0.04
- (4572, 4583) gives 0.02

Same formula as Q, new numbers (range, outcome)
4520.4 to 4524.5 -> 6.8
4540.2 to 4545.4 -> 7.34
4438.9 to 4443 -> 6.88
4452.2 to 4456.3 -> 7.37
